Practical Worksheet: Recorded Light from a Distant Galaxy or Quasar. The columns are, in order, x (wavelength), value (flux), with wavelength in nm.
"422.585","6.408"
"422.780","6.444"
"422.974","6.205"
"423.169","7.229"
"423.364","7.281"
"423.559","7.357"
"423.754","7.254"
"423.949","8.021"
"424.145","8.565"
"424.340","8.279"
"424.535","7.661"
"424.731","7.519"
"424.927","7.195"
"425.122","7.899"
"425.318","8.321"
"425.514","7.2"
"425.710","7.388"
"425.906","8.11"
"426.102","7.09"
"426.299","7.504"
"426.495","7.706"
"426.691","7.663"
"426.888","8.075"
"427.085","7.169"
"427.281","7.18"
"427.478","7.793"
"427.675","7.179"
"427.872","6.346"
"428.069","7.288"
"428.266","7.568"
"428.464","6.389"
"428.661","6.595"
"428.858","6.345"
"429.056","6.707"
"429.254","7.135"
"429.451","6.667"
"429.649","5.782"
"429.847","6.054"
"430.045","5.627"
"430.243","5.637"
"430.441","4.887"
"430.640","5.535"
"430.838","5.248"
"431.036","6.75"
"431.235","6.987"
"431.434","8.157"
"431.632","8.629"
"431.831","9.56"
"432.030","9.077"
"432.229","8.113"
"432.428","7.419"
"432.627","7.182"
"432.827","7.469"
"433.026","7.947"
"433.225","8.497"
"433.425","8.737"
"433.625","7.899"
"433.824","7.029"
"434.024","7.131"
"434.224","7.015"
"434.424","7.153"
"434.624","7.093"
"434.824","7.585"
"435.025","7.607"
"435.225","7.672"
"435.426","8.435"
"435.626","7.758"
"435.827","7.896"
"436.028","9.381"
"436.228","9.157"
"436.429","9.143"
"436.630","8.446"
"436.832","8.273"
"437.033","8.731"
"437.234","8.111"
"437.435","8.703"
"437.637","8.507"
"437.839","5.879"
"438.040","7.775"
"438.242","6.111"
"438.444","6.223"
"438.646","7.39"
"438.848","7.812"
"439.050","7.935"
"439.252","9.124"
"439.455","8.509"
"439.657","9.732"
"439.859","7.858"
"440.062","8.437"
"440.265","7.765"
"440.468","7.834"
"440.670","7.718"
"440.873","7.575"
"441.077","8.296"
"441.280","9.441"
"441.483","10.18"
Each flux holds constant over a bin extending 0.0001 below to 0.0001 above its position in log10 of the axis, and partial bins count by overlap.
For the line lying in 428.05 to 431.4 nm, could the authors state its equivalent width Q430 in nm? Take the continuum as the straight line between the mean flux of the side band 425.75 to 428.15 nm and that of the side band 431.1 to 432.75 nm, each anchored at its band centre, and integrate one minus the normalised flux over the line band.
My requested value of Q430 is 0.63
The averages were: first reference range 7.43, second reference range 8.1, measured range 6.32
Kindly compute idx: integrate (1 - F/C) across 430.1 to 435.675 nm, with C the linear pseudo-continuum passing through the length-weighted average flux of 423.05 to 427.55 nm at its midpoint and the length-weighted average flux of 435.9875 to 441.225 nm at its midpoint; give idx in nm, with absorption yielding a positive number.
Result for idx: 0.33 nm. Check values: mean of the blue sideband 7.62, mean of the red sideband 8.09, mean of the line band 7.42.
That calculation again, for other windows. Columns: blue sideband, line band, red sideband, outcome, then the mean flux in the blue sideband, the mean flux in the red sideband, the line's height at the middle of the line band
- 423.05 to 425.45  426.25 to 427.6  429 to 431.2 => -0.13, 7.69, 6.02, 6.93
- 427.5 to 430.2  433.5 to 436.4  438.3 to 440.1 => -0.14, 6.6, 8.06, 7.46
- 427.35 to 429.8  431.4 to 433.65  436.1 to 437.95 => -0.22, 6.8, 8.34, 7.52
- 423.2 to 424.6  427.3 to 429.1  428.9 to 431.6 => -0.04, 7.75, 6.31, 6.77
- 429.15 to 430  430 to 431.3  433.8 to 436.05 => 0.16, 6.36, 7.6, 6.61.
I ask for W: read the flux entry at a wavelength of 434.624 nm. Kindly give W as 7.093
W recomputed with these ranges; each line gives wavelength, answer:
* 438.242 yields 6.111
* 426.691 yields 7.663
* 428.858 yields 6.345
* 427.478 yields 7.793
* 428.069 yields 7.288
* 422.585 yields 6.408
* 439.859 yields 7.858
